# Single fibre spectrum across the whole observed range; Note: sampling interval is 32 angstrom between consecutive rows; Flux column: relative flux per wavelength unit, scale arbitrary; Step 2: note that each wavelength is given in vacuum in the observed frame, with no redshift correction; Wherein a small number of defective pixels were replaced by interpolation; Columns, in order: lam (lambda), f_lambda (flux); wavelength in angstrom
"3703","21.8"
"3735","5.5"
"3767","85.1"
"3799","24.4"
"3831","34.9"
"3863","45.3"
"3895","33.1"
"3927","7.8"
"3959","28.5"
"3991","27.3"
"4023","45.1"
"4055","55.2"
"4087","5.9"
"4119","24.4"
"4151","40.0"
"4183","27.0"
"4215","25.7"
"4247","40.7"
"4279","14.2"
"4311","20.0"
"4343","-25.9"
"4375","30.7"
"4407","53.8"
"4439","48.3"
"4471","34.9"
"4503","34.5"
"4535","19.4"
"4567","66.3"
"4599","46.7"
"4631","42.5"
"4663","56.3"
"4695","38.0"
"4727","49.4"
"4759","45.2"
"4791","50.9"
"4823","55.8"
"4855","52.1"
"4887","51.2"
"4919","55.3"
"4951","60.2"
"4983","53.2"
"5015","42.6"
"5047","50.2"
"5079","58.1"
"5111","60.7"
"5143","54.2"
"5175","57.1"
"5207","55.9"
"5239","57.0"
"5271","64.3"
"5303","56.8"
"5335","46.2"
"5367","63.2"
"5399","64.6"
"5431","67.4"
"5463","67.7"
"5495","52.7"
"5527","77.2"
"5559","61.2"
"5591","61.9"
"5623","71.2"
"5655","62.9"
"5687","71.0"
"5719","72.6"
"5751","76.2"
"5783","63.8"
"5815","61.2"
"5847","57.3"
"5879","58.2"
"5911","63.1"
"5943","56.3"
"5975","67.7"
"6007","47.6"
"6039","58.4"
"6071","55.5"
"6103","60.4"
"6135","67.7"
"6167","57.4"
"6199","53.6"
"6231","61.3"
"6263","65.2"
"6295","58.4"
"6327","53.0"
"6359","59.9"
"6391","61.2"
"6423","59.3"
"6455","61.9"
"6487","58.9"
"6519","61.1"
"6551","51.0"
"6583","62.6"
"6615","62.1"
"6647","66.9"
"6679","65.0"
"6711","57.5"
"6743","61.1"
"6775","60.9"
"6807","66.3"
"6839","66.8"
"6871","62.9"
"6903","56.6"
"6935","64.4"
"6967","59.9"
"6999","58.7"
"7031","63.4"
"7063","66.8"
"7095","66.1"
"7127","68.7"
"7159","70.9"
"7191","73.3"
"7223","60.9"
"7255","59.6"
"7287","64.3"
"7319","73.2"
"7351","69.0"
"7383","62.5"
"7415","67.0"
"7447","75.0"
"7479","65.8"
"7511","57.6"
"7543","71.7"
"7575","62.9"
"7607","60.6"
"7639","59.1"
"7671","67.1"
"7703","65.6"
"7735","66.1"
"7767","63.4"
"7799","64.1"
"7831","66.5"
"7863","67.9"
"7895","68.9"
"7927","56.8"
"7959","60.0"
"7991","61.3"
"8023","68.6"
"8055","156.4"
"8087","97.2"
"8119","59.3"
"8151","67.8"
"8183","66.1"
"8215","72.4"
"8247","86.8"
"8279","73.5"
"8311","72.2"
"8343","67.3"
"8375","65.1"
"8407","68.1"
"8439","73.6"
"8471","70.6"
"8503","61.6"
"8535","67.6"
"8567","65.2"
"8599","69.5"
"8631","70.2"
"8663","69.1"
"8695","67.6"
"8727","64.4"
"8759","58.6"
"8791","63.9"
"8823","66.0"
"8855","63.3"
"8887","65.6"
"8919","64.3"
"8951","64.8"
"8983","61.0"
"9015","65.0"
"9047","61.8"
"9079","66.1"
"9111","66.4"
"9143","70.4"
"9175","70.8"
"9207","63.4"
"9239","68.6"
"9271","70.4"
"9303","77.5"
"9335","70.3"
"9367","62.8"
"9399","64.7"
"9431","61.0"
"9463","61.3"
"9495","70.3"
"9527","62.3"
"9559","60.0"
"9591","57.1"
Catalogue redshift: 0.23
